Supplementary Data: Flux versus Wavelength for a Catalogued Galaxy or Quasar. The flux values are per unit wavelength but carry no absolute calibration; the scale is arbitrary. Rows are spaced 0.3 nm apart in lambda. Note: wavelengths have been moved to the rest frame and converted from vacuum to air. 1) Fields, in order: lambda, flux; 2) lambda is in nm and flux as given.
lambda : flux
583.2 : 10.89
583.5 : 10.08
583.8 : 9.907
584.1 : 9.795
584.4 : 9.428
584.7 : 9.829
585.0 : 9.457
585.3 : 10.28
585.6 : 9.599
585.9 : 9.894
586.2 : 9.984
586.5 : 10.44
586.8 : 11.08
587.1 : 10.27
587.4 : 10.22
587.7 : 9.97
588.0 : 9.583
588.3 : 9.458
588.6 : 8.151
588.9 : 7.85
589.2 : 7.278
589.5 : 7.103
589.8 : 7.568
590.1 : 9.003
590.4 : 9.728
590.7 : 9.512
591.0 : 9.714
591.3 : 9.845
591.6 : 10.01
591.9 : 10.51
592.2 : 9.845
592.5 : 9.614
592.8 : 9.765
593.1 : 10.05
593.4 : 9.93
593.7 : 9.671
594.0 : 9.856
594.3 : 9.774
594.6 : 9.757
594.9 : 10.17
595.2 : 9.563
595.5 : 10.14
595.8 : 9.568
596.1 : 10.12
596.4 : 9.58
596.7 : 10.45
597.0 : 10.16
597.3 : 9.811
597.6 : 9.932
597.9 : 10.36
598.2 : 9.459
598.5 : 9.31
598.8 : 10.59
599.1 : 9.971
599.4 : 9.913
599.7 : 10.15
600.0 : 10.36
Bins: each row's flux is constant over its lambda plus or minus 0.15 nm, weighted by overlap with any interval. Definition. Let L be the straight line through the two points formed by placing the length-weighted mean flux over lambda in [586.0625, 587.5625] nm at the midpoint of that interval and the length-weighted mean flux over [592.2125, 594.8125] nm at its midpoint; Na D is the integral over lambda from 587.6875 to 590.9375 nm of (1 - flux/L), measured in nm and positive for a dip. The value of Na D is 0.495 nm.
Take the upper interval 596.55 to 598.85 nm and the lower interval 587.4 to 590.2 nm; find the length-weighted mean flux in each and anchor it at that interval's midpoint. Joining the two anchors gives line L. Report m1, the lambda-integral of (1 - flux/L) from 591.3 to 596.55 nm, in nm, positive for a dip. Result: -0.29 nm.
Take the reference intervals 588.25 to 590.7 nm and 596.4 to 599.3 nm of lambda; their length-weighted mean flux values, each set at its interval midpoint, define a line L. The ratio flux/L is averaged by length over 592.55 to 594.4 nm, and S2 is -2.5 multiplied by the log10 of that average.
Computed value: -0.084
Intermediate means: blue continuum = 8.29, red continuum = 9.98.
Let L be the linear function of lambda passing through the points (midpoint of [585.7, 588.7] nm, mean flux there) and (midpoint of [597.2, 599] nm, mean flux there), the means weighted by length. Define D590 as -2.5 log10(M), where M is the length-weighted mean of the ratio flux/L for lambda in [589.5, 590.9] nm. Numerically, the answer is 0.13 mag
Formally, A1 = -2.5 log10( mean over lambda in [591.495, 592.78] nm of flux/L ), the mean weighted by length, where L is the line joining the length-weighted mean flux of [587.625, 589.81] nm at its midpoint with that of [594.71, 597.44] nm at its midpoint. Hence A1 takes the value -0.099 mag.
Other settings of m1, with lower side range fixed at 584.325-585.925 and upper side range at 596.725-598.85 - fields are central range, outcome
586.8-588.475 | -0.033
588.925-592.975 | 0.282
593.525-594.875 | 0.012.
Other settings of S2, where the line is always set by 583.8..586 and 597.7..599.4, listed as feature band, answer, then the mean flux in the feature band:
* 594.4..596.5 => 0.01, 9.85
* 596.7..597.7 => -0.01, 10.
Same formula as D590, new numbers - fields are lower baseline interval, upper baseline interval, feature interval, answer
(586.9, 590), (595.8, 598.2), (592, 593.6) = -0.052 mag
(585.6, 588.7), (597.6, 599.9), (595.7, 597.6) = 0.001 mag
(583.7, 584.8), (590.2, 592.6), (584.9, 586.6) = -0.021 mag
